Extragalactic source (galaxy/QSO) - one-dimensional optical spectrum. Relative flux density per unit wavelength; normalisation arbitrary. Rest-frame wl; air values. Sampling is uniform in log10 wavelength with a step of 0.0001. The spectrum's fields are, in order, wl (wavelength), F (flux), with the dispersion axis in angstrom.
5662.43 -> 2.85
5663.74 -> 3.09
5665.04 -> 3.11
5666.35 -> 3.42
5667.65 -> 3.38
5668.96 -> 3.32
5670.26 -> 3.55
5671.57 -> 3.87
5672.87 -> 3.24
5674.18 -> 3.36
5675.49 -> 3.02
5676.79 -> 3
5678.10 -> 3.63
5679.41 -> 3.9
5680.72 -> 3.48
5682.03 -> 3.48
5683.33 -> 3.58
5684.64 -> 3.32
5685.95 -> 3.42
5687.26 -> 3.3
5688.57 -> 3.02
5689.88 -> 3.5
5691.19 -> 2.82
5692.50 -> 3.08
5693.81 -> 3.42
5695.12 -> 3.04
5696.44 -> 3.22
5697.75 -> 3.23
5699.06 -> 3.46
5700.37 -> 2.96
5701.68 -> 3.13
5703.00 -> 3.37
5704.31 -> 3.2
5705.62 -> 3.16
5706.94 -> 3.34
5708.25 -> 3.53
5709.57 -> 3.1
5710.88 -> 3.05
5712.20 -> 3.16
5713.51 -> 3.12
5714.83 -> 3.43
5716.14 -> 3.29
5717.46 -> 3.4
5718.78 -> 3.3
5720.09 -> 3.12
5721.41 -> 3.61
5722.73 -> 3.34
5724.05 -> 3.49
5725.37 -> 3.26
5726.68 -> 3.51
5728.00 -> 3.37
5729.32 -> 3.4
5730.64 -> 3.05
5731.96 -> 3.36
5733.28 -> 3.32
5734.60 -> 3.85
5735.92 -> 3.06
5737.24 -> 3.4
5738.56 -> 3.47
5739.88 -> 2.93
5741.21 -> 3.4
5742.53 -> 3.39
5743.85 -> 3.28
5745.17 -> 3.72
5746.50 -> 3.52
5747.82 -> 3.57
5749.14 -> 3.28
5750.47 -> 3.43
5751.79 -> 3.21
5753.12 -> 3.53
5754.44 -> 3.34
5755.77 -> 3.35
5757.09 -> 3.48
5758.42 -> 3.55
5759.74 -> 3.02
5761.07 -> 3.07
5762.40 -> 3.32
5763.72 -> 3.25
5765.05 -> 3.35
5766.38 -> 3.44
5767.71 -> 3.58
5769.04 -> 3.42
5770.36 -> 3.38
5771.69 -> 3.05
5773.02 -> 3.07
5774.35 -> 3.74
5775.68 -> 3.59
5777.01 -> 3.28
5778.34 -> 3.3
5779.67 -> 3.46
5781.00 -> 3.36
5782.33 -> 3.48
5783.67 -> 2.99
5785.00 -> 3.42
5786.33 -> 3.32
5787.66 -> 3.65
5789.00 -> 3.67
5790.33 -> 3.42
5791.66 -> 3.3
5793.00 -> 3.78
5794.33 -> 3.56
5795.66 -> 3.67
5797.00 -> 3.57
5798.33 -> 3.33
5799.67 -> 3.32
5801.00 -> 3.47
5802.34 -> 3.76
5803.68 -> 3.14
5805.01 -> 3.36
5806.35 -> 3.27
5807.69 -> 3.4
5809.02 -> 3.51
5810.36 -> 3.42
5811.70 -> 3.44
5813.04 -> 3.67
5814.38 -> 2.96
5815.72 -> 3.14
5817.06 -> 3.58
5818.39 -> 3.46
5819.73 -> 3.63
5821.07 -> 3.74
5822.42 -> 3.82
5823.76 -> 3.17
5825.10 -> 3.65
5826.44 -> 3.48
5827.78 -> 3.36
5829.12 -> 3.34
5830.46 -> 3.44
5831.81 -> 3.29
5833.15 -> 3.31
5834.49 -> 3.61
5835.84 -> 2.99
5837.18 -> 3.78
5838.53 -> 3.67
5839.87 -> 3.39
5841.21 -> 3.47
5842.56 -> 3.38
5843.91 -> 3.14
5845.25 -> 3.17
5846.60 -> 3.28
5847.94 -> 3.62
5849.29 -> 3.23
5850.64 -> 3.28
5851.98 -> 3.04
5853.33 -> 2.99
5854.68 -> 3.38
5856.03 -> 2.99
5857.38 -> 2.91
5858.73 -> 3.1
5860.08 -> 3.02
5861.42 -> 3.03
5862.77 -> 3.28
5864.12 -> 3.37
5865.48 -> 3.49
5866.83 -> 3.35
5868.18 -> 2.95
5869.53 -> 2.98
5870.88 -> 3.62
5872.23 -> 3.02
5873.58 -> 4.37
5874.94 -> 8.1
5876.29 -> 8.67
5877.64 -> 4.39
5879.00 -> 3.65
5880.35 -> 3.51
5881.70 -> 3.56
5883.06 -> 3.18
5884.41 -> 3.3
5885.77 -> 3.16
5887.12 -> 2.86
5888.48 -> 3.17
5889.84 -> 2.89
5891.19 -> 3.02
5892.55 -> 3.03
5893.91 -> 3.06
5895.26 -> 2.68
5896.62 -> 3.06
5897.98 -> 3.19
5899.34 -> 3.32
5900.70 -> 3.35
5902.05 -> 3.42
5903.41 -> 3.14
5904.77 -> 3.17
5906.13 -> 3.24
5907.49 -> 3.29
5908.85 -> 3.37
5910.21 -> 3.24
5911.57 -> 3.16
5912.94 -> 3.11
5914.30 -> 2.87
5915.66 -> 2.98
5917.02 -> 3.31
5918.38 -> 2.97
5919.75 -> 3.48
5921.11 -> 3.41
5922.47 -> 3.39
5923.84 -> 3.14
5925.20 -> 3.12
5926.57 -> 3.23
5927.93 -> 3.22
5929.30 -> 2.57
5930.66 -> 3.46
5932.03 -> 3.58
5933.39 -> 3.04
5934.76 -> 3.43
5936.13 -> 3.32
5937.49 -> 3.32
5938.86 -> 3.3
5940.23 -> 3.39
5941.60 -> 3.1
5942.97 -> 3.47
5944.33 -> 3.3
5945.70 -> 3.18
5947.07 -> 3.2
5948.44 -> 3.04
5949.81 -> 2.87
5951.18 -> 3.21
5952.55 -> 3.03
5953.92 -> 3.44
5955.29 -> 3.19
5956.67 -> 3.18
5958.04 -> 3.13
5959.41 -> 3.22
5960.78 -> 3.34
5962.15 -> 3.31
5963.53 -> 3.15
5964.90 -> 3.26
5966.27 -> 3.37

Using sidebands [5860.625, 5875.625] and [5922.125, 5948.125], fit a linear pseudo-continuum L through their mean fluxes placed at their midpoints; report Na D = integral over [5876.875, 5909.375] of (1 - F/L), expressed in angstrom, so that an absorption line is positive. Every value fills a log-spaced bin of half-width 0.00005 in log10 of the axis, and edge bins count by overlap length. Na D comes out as 2.9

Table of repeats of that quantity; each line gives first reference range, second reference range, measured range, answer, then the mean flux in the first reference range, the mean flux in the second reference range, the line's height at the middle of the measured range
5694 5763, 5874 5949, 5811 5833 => -0.48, 3.32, 3.42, 3.37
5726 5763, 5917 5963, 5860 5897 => -4.25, 3.36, 3.23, 3.27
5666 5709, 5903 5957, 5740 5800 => -2.10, 3.32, 3.21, 3.29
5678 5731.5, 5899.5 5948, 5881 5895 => 0.59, 3.3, 3.24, 3.25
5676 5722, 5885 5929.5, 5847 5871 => -0.10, 3.29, 3.15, 3.18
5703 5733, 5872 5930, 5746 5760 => -0.27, 3.3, 3.48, 3.34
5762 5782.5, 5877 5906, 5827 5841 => -0.48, 3.38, 3.24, 3.31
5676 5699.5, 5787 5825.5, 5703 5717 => 0.45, 3.32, 3.48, 3.35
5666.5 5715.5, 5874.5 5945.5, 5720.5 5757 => -0.63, 3.3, 3.42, 3.33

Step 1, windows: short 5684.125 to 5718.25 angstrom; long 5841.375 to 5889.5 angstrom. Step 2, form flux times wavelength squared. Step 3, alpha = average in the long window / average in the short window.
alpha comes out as 1.17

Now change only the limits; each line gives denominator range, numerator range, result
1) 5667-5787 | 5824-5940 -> 1.07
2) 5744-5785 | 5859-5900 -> 1.11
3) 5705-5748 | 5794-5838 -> 1.06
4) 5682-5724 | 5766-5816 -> 1.08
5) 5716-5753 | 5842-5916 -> 1.07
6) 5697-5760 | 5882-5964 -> 1.02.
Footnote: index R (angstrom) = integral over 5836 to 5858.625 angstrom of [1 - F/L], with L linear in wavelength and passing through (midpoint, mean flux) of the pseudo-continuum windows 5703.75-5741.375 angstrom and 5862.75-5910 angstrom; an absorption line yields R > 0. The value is 1.5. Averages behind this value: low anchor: 3.31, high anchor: 3.58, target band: 3.28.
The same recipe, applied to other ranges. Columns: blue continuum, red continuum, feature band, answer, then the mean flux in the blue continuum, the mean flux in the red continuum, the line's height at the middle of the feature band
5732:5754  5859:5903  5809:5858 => 2.1 angstrom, 3.4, 3.59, 3.52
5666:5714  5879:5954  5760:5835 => -3.8 angstrom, 3.3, 3.2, 3.25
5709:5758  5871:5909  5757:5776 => 0.4 angstrom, 3.35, 3.65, 3.41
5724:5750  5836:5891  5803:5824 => 0.4 angstrom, 3.38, 3.56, 3.49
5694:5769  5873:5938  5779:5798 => -0.6 angstrom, 3.32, 3.47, 3.37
